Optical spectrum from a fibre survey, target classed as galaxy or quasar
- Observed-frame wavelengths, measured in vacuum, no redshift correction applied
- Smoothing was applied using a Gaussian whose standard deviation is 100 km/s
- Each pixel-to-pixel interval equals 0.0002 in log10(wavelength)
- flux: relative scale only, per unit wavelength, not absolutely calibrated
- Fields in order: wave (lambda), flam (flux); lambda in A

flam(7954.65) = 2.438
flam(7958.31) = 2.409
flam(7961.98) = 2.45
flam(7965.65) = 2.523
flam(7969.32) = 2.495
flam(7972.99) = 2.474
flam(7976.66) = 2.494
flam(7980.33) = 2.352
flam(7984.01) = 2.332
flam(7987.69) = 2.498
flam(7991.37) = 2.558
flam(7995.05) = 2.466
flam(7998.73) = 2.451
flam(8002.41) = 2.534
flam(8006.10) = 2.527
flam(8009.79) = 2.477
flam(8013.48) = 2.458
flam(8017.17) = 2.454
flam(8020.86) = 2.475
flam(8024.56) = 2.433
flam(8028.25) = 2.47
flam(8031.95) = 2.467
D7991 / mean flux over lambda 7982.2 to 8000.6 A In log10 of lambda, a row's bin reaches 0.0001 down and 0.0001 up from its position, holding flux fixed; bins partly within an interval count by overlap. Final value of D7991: 2.46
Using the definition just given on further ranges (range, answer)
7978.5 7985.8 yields 2.34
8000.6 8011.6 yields 2.51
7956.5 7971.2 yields 2.47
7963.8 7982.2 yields 2.47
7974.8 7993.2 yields 2.45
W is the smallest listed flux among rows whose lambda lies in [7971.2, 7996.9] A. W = 2.332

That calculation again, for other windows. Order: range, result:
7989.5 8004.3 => 2.451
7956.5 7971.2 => 2.409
